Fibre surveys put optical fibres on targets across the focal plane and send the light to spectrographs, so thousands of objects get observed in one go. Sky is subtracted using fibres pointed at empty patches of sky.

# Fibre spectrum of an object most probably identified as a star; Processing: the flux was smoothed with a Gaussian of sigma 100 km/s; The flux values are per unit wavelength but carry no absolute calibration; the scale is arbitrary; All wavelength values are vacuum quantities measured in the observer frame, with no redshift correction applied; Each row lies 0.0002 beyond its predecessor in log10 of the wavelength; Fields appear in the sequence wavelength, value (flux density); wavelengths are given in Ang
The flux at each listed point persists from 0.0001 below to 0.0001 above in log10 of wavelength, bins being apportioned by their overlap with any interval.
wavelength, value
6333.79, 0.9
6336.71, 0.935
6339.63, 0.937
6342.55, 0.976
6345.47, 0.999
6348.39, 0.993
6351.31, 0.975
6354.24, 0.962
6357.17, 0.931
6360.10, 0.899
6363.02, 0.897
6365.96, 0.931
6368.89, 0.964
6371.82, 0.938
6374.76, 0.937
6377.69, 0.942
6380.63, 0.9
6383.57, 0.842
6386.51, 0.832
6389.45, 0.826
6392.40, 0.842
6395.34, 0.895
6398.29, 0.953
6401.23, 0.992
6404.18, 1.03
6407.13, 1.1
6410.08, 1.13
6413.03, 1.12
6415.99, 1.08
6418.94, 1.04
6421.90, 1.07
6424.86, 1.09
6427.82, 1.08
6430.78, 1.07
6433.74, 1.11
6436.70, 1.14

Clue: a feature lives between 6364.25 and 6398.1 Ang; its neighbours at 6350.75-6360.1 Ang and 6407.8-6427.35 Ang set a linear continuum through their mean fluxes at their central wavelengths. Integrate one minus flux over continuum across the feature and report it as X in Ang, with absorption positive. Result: 3.5 Ang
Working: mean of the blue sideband 0.944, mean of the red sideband 1.09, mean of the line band 0.897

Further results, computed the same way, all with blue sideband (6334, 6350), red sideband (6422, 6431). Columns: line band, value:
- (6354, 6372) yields 1.14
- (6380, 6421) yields 2.82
